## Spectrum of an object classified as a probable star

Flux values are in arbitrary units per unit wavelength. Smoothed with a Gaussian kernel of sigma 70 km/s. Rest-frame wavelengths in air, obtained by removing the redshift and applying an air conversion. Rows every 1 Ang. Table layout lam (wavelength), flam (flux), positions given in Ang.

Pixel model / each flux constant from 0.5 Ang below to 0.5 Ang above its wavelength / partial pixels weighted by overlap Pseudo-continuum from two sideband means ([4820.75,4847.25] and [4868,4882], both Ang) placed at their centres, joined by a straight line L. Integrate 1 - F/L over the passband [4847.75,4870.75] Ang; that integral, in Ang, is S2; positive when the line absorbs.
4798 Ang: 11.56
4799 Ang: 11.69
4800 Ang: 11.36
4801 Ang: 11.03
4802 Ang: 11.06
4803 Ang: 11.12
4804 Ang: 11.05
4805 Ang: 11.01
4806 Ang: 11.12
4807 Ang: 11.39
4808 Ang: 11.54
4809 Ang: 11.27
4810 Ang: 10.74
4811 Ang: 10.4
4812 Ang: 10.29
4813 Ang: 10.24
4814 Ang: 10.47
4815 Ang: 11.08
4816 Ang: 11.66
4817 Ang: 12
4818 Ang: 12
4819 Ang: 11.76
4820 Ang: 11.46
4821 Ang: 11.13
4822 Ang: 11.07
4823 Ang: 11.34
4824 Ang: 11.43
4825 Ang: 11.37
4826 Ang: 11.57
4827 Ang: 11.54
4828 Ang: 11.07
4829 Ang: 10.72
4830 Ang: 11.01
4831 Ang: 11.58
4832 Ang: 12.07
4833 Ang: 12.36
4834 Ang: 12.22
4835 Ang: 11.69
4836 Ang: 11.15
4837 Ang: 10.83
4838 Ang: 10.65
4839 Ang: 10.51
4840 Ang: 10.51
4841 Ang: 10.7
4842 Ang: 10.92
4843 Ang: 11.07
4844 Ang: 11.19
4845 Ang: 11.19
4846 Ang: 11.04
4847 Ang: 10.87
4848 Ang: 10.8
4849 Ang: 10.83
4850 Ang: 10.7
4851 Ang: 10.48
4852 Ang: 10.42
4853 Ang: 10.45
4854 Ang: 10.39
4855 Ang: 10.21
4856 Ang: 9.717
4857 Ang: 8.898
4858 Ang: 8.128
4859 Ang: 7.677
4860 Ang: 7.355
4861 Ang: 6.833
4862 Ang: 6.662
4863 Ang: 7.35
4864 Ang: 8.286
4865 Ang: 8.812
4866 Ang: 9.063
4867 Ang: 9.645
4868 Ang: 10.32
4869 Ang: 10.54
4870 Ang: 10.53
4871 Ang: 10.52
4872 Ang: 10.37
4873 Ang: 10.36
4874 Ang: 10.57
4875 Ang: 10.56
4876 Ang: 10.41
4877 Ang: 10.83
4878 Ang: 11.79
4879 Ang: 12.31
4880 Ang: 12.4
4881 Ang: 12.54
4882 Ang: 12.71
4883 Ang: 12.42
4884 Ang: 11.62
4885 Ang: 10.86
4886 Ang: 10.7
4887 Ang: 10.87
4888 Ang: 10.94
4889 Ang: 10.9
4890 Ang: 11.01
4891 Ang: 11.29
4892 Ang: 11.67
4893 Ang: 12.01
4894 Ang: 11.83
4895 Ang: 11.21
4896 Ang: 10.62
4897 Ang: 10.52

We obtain 3.8 Ang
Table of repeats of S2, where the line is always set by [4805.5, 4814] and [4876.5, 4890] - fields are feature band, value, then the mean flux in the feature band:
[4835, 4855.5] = 0.80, 10.8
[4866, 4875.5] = 0.95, 10.3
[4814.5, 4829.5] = -0.60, 11.4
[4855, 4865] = 2.91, 8.04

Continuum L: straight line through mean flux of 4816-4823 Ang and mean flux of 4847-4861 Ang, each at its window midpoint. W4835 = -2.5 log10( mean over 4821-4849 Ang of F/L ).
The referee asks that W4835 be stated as -0.05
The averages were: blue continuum 11.6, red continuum 9.64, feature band 11.2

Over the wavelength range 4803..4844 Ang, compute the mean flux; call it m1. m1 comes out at 11.2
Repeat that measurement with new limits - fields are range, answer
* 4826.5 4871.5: 10.2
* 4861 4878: 9.66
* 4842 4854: 10.8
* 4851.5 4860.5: 9.25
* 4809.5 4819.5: 11.1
